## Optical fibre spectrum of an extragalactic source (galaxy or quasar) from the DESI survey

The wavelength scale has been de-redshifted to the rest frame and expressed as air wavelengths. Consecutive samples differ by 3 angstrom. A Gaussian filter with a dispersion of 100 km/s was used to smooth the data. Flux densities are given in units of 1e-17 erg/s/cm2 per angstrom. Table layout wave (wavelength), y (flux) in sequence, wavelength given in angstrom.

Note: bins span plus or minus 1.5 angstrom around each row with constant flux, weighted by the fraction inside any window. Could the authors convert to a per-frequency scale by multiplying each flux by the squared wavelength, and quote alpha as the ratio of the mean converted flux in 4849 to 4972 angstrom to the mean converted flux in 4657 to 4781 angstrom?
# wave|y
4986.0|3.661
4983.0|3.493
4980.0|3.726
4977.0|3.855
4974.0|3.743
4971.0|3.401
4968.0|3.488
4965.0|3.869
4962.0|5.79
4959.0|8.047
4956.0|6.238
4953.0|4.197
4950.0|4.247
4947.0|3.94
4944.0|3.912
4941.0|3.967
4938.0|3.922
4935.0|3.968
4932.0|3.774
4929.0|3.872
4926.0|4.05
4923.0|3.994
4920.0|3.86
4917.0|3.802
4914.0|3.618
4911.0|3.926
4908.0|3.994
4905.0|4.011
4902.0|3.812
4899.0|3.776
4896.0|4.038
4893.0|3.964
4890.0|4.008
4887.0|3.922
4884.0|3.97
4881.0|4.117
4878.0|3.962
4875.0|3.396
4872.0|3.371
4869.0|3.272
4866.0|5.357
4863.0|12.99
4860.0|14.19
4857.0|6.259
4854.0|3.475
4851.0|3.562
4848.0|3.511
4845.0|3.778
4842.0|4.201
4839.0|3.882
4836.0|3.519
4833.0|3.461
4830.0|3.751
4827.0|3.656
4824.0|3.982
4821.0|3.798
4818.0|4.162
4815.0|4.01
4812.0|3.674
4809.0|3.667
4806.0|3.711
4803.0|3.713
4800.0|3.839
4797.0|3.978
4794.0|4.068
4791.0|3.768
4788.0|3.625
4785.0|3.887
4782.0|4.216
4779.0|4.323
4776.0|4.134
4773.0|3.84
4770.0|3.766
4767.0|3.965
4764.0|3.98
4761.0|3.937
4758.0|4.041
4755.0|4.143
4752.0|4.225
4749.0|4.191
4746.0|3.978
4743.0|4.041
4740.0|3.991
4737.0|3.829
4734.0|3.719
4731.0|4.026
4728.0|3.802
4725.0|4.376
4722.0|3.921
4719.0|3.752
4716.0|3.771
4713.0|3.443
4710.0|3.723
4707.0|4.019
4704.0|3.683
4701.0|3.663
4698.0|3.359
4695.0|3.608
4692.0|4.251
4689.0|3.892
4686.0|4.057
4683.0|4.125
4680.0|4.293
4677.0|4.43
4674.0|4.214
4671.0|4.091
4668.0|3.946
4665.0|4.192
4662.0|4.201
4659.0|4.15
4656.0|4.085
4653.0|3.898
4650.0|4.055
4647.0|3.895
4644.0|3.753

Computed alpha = 1.25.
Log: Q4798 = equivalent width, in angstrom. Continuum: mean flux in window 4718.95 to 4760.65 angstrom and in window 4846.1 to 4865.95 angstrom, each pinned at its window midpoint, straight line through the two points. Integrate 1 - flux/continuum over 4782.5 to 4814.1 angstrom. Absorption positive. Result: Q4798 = 9.93 angstrom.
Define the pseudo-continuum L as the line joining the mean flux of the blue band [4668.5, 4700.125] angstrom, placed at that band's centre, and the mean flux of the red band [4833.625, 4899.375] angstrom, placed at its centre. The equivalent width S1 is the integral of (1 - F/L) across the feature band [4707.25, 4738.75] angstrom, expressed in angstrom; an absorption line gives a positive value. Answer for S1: 2.6 angstrom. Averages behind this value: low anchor 4.02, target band 3.84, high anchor 4.84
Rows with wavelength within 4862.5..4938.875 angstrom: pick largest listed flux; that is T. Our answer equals 12.99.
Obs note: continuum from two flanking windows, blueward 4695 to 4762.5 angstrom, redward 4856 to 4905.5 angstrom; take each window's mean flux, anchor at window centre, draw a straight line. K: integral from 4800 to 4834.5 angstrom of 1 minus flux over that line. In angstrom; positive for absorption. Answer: 6.5 angstrom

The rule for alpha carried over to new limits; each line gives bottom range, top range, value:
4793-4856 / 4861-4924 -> 1.20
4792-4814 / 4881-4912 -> 1.08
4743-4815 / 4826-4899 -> 1.24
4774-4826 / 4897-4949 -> 1.05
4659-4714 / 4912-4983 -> 1.18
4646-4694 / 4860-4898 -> 1.34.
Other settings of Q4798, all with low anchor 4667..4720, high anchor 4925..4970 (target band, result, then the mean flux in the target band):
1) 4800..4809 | 0.9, 3.73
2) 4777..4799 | 0.7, 3.98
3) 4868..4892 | 3.1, 3.77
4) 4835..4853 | 2.1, 3.74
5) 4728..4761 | 0.1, 4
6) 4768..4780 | 0.3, 4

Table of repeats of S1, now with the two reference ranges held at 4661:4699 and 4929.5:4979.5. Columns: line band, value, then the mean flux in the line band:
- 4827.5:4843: 1.8 angstrom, 3.74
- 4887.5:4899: 0.9 angstrom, 3.97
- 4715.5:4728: 0.5 angstrom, 3.95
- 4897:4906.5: 1.0 angstrom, 3.88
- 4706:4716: 0.9 angstrom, 3.72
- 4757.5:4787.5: 1.2 angstrom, 4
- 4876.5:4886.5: 0.7 angstrom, 4.01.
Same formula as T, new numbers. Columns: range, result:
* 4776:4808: 4.323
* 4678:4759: 4.376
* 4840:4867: 14.19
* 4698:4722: 4.019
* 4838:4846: 4.201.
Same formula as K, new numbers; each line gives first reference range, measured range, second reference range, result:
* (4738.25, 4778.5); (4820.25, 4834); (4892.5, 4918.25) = 0.8 angstrom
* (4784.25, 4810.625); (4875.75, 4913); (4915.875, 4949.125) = -0.5 angstrom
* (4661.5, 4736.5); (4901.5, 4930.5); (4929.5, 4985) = 2.3 angstrom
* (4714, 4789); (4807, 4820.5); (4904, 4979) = 0.6 angstrom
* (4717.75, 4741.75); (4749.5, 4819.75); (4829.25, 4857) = -1.2 angstrom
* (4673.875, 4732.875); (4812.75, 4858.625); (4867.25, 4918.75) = -1.2 angstrom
